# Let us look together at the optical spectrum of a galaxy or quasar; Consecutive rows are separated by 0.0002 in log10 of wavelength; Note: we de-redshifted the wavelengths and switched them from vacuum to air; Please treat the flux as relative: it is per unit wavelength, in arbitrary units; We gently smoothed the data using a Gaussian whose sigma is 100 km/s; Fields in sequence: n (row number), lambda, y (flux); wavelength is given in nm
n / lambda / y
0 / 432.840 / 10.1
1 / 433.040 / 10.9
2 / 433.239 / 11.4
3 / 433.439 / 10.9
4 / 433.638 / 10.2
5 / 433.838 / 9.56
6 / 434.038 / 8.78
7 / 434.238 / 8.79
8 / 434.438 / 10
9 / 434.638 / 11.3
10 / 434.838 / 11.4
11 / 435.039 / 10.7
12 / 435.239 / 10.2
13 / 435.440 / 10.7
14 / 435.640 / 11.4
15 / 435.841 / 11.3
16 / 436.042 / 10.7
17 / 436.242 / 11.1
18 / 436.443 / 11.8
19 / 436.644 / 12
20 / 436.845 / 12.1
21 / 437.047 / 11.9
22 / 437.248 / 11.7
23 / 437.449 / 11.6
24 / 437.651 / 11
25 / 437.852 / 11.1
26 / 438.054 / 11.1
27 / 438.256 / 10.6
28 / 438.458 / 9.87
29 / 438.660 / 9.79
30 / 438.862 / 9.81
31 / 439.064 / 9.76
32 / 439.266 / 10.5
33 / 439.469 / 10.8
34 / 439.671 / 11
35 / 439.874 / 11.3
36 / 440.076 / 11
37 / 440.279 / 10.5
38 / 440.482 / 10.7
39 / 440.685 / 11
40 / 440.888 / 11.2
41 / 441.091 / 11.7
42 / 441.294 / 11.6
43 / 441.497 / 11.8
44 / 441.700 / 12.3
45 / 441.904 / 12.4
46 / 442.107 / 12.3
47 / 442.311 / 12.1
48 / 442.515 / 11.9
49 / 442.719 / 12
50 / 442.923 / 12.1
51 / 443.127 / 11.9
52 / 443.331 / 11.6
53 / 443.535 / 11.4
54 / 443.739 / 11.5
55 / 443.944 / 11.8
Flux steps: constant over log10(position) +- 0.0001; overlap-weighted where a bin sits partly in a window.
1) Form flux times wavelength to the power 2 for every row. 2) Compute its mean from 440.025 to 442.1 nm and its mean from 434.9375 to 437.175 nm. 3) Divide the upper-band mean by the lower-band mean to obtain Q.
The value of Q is 1.0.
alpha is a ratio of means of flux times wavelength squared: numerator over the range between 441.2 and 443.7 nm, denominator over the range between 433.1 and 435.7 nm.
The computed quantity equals 1.2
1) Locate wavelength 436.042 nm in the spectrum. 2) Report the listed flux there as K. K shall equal 10.7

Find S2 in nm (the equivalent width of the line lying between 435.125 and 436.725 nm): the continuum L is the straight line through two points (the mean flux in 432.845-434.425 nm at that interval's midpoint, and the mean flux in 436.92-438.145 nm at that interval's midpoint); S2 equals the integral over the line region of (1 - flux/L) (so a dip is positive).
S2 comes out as -0.04 nm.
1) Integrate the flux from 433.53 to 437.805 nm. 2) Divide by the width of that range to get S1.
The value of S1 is 10.9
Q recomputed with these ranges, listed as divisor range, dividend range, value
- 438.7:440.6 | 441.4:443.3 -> 1.16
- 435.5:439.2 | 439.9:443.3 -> 1.08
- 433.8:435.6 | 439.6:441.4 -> 1.12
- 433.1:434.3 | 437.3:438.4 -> 1.13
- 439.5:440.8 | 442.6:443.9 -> 1.09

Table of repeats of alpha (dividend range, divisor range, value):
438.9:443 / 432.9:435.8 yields 1.12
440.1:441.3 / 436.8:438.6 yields 1.01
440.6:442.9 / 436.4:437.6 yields 1.03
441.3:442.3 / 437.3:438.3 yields 1.11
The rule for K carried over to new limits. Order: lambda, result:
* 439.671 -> 11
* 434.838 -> 11.4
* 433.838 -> 9.56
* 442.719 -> 12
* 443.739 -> 11.5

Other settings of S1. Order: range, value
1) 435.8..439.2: 11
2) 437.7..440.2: 10.6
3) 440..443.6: 11.6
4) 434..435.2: 10.2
